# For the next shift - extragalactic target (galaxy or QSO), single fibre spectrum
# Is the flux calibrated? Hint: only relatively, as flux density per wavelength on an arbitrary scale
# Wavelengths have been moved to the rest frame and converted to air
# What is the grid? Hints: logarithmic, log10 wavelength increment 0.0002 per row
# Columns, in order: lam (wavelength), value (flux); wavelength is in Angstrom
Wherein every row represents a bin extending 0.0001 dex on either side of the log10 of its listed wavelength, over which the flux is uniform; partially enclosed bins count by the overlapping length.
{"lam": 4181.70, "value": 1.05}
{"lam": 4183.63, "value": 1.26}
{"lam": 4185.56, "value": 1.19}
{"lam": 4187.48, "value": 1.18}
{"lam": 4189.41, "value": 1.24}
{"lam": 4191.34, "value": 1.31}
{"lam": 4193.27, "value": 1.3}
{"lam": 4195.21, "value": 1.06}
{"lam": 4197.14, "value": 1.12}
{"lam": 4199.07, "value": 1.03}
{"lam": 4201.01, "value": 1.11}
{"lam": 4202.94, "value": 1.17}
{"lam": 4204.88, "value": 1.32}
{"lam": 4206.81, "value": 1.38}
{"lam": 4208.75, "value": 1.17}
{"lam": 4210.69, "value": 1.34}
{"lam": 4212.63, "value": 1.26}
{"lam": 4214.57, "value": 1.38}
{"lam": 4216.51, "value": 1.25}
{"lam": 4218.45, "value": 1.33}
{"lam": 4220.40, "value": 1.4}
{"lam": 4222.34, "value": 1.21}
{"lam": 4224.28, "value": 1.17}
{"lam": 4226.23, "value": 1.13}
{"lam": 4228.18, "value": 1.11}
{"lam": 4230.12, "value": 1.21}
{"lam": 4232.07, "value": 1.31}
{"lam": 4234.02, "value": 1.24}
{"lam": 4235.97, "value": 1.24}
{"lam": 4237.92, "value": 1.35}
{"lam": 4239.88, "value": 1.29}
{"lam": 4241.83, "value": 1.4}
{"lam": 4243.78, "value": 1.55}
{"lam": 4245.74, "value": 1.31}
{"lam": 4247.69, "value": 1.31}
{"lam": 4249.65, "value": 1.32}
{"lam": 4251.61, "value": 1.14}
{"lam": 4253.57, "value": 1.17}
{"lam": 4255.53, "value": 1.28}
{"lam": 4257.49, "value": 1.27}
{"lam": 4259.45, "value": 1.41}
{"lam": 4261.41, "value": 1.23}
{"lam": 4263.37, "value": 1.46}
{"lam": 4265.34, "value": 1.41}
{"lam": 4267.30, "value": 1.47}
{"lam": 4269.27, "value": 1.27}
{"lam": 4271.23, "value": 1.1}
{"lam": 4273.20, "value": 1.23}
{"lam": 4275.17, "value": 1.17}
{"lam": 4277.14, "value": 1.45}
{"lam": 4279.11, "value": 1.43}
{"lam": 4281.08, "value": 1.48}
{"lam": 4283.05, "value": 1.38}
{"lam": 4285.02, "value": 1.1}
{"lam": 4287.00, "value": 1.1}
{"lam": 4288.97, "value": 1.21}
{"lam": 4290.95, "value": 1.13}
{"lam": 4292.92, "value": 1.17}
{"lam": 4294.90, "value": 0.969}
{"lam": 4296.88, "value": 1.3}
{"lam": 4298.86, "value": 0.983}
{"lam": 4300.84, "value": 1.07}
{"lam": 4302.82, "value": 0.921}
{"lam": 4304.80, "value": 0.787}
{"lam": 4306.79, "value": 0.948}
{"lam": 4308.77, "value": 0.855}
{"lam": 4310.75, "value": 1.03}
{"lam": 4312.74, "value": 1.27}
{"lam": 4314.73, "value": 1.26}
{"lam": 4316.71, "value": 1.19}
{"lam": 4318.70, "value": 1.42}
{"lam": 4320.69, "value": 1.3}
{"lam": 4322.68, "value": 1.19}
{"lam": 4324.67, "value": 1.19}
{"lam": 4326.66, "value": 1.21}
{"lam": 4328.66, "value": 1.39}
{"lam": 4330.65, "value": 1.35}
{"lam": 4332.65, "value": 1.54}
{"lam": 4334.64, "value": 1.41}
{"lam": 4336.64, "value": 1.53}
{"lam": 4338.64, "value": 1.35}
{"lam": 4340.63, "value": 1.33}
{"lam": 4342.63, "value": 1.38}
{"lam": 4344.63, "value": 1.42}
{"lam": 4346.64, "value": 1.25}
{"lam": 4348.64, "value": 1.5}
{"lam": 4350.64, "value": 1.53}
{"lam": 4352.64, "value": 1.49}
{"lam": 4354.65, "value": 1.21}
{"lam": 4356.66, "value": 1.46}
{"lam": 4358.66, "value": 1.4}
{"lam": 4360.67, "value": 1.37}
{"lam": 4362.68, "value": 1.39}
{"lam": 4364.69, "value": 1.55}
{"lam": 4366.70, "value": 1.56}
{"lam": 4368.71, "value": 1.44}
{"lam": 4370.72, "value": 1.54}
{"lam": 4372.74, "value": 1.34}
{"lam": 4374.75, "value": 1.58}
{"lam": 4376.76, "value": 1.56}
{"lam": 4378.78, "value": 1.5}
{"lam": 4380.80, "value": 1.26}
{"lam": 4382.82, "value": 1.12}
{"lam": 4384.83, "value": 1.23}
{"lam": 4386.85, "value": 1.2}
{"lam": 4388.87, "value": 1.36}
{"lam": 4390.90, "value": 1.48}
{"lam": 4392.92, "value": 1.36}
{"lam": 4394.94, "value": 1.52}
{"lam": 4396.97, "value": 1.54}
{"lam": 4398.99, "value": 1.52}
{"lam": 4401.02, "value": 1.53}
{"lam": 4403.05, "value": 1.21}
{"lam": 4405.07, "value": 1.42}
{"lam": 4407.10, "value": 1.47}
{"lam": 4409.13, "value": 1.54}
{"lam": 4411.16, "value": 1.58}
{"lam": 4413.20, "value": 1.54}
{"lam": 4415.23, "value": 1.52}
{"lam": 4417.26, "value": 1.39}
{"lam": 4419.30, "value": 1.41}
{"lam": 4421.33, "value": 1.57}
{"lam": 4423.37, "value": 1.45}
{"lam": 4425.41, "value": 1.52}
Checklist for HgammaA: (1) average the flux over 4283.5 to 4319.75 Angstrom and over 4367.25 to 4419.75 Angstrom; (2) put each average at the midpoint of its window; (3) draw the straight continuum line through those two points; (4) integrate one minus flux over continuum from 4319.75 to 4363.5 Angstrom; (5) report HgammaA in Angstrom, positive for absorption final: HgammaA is -4.5 Angstrom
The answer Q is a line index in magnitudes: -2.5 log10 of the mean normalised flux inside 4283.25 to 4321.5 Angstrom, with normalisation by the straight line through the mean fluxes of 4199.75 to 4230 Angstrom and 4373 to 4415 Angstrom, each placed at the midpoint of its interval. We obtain 0.199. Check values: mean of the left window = 1.25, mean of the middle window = 1.11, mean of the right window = 1.43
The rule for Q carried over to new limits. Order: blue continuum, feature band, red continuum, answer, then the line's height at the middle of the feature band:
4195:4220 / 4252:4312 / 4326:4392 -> 0.11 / 1.32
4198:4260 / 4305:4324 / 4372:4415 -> 0.18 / 1.35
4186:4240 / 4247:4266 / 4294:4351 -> -0.05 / 1.23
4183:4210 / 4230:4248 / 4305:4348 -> -0.09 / 1.23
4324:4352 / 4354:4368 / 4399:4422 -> -0.01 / 1.41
